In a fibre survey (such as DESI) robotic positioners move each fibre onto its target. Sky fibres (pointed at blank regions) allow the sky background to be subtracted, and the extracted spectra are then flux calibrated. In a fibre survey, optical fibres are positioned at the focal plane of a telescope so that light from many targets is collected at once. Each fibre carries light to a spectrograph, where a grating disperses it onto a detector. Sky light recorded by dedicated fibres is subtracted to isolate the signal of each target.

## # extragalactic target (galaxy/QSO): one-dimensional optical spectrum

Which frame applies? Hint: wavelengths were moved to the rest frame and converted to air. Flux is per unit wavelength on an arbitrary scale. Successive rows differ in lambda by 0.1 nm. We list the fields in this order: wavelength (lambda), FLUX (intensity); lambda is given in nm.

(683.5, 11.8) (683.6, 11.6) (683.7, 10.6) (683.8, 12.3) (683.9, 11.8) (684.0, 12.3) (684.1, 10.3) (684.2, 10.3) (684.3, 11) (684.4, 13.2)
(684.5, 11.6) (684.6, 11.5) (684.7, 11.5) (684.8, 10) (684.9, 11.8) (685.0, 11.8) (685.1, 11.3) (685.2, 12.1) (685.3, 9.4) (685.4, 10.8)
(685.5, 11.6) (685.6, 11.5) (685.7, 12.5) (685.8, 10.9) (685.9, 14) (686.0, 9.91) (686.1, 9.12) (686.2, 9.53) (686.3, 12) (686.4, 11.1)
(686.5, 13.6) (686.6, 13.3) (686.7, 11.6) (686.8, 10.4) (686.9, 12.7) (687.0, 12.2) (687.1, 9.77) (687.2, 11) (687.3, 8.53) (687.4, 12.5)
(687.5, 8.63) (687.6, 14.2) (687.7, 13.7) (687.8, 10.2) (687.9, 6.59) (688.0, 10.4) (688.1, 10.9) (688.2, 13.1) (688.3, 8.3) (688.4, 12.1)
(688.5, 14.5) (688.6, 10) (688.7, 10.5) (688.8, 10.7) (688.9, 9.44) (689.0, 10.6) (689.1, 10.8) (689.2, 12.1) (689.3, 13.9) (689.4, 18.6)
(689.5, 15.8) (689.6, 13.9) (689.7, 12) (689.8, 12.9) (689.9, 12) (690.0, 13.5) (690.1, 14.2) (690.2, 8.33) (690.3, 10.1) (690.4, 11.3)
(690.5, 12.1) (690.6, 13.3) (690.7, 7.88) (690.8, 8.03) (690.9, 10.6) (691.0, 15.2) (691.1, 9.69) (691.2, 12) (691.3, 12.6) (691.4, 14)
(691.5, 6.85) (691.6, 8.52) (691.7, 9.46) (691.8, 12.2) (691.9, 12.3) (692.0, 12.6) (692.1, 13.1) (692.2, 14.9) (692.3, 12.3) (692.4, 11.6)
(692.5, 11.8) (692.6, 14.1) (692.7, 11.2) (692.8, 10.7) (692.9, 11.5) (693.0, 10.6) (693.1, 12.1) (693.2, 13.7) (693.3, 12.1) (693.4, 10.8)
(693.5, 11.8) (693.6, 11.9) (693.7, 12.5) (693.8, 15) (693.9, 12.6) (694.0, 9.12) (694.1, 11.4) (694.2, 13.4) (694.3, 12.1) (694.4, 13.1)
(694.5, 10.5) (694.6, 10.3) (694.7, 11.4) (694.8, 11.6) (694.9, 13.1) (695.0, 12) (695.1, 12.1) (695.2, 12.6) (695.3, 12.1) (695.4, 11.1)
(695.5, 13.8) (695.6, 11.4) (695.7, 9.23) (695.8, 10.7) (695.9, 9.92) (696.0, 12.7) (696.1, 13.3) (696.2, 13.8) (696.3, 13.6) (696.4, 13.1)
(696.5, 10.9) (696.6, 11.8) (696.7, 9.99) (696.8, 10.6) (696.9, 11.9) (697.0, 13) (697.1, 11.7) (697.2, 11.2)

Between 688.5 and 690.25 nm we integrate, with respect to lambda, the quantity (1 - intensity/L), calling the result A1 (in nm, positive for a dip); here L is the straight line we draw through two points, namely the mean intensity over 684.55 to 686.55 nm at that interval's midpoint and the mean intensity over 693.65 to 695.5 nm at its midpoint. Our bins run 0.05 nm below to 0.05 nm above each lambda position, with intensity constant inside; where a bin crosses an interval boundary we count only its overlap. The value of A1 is -0.11 nm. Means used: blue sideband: 11.3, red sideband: 12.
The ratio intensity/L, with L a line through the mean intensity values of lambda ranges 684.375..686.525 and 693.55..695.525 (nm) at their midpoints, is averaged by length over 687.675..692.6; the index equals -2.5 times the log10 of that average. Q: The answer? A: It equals 0.00 mag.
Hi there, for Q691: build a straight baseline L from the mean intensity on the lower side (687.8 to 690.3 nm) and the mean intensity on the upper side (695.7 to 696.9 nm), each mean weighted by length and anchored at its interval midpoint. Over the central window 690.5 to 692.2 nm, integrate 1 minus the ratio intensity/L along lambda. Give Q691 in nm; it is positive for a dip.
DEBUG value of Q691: 0.073 nm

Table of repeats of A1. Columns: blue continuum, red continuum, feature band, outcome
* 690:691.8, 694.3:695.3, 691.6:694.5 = -0.15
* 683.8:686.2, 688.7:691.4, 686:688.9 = 0.14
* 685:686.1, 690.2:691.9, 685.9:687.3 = 0.00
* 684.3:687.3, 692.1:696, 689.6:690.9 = 0.03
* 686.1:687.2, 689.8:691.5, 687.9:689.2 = 0.07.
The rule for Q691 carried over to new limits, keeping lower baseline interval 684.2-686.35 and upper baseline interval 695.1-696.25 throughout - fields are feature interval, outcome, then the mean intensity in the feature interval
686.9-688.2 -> 0.06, 10.9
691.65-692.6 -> -0.05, 12.3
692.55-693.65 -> -0.01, 11.9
